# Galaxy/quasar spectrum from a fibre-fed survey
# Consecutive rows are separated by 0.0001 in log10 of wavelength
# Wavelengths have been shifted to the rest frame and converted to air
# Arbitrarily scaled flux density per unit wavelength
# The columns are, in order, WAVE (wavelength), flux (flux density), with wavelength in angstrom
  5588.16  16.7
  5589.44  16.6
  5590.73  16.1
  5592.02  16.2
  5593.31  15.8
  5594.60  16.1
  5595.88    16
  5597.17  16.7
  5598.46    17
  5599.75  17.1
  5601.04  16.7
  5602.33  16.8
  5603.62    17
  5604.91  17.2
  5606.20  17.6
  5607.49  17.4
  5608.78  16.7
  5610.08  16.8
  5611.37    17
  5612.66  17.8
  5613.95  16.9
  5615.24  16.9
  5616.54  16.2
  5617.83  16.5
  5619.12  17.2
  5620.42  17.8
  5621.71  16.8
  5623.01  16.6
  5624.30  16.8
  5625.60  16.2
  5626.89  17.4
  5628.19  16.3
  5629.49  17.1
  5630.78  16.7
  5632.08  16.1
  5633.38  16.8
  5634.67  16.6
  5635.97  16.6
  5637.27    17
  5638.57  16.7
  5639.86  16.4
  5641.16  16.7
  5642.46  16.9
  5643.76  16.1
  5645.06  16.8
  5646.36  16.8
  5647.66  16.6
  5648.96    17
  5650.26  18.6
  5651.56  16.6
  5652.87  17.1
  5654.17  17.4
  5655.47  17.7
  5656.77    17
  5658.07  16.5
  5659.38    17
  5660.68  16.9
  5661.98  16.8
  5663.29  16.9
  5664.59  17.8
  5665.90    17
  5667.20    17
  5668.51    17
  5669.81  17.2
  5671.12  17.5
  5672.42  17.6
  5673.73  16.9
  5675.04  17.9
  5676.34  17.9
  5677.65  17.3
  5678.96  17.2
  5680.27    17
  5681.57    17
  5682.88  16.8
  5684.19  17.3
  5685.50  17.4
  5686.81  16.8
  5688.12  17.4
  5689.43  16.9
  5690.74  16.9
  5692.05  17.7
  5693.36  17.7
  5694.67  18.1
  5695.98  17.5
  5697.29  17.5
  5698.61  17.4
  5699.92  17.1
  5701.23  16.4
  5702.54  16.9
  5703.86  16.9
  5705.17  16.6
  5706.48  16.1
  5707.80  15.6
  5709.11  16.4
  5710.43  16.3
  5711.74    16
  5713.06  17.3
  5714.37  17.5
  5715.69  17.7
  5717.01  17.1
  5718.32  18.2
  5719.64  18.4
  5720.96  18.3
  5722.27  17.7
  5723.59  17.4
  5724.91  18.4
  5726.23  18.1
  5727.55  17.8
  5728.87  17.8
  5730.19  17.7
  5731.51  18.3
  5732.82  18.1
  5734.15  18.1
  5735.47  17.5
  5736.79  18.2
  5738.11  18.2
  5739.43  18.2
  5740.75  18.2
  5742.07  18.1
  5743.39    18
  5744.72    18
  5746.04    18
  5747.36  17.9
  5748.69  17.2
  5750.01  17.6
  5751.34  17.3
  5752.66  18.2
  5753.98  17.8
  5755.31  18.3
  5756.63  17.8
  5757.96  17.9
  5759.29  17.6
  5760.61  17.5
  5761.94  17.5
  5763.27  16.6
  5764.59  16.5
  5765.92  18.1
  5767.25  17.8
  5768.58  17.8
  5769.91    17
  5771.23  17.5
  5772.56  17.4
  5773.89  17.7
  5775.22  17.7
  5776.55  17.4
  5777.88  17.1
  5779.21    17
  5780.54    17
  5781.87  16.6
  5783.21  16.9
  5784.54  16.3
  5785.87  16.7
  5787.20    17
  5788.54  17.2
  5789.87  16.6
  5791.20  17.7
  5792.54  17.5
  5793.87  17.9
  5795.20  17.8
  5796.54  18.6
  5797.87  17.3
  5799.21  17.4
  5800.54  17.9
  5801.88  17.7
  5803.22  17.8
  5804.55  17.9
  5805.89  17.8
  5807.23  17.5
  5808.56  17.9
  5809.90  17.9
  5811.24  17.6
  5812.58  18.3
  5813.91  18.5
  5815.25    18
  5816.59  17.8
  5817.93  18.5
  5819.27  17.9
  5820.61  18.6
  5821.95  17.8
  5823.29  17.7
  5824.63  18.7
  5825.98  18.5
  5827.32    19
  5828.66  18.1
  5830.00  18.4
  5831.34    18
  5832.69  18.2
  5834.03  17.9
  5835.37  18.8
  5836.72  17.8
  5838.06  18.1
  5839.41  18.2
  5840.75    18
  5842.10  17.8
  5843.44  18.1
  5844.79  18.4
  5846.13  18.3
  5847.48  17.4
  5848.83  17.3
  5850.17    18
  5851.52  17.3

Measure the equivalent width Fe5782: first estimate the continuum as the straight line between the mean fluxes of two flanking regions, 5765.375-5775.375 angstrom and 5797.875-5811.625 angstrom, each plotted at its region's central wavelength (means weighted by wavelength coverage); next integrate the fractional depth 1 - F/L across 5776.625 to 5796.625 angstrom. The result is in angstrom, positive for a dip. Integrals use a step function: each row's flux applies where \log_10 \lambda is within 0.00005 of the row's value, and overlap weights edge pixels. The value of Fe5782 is 0.6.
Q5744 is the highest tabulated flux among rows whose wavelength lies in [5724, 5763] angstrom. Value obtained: 18.4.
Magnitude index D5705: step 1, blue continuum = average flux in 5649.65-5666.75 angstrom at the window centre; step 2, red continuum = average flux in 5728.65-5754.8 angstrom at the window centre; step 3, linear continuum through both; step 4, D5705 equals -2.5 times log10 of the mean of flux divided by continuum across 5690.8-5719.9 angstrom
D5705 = 0.032 mag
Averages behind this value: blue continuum 17.2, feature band 17.1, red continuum 17.9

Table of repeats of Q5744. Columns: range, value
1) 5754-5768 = 18.3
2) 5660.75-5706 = 18.1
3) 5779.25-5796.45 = 17.9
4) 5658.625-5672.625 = 17.8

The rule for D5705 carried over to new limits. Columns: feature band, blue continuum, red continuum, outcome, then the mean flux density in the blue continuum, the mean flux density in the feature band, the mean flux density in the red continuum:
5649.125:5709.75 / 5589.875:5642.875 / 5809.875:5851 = 0.001 mag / 16.8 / 17.1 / 18.1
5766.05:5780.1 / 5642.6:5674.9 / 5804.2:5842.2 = 0.021 mag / 17.1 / 17.5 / 18.1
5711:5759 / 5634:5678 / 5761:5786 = -0.042 mag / 17.1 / 17.8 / 17.2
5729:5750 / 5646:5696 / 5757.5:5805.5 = -0.040 mag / 17.2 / 18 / 17.4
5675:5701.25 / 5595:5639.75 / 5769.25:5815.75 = -0.013 mag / 16.8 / 17.3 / 17.5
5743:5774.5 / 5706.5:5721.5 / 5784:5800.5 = -0.023 mag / 17.1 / 17.6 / 17.4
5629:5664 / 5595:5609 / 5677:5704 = 0.013 mag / 16.9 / 16.9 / 17.2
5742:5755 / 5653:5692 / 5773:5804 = -0.032 mag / 17.2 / 17.8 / 17.3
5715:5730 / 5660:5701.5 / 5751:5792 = -0.036 mag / 17.3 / 17.9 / 17.3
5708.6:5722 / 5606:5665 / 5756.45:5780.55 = -0.008 mag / 16.9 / 17.3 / 17.4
